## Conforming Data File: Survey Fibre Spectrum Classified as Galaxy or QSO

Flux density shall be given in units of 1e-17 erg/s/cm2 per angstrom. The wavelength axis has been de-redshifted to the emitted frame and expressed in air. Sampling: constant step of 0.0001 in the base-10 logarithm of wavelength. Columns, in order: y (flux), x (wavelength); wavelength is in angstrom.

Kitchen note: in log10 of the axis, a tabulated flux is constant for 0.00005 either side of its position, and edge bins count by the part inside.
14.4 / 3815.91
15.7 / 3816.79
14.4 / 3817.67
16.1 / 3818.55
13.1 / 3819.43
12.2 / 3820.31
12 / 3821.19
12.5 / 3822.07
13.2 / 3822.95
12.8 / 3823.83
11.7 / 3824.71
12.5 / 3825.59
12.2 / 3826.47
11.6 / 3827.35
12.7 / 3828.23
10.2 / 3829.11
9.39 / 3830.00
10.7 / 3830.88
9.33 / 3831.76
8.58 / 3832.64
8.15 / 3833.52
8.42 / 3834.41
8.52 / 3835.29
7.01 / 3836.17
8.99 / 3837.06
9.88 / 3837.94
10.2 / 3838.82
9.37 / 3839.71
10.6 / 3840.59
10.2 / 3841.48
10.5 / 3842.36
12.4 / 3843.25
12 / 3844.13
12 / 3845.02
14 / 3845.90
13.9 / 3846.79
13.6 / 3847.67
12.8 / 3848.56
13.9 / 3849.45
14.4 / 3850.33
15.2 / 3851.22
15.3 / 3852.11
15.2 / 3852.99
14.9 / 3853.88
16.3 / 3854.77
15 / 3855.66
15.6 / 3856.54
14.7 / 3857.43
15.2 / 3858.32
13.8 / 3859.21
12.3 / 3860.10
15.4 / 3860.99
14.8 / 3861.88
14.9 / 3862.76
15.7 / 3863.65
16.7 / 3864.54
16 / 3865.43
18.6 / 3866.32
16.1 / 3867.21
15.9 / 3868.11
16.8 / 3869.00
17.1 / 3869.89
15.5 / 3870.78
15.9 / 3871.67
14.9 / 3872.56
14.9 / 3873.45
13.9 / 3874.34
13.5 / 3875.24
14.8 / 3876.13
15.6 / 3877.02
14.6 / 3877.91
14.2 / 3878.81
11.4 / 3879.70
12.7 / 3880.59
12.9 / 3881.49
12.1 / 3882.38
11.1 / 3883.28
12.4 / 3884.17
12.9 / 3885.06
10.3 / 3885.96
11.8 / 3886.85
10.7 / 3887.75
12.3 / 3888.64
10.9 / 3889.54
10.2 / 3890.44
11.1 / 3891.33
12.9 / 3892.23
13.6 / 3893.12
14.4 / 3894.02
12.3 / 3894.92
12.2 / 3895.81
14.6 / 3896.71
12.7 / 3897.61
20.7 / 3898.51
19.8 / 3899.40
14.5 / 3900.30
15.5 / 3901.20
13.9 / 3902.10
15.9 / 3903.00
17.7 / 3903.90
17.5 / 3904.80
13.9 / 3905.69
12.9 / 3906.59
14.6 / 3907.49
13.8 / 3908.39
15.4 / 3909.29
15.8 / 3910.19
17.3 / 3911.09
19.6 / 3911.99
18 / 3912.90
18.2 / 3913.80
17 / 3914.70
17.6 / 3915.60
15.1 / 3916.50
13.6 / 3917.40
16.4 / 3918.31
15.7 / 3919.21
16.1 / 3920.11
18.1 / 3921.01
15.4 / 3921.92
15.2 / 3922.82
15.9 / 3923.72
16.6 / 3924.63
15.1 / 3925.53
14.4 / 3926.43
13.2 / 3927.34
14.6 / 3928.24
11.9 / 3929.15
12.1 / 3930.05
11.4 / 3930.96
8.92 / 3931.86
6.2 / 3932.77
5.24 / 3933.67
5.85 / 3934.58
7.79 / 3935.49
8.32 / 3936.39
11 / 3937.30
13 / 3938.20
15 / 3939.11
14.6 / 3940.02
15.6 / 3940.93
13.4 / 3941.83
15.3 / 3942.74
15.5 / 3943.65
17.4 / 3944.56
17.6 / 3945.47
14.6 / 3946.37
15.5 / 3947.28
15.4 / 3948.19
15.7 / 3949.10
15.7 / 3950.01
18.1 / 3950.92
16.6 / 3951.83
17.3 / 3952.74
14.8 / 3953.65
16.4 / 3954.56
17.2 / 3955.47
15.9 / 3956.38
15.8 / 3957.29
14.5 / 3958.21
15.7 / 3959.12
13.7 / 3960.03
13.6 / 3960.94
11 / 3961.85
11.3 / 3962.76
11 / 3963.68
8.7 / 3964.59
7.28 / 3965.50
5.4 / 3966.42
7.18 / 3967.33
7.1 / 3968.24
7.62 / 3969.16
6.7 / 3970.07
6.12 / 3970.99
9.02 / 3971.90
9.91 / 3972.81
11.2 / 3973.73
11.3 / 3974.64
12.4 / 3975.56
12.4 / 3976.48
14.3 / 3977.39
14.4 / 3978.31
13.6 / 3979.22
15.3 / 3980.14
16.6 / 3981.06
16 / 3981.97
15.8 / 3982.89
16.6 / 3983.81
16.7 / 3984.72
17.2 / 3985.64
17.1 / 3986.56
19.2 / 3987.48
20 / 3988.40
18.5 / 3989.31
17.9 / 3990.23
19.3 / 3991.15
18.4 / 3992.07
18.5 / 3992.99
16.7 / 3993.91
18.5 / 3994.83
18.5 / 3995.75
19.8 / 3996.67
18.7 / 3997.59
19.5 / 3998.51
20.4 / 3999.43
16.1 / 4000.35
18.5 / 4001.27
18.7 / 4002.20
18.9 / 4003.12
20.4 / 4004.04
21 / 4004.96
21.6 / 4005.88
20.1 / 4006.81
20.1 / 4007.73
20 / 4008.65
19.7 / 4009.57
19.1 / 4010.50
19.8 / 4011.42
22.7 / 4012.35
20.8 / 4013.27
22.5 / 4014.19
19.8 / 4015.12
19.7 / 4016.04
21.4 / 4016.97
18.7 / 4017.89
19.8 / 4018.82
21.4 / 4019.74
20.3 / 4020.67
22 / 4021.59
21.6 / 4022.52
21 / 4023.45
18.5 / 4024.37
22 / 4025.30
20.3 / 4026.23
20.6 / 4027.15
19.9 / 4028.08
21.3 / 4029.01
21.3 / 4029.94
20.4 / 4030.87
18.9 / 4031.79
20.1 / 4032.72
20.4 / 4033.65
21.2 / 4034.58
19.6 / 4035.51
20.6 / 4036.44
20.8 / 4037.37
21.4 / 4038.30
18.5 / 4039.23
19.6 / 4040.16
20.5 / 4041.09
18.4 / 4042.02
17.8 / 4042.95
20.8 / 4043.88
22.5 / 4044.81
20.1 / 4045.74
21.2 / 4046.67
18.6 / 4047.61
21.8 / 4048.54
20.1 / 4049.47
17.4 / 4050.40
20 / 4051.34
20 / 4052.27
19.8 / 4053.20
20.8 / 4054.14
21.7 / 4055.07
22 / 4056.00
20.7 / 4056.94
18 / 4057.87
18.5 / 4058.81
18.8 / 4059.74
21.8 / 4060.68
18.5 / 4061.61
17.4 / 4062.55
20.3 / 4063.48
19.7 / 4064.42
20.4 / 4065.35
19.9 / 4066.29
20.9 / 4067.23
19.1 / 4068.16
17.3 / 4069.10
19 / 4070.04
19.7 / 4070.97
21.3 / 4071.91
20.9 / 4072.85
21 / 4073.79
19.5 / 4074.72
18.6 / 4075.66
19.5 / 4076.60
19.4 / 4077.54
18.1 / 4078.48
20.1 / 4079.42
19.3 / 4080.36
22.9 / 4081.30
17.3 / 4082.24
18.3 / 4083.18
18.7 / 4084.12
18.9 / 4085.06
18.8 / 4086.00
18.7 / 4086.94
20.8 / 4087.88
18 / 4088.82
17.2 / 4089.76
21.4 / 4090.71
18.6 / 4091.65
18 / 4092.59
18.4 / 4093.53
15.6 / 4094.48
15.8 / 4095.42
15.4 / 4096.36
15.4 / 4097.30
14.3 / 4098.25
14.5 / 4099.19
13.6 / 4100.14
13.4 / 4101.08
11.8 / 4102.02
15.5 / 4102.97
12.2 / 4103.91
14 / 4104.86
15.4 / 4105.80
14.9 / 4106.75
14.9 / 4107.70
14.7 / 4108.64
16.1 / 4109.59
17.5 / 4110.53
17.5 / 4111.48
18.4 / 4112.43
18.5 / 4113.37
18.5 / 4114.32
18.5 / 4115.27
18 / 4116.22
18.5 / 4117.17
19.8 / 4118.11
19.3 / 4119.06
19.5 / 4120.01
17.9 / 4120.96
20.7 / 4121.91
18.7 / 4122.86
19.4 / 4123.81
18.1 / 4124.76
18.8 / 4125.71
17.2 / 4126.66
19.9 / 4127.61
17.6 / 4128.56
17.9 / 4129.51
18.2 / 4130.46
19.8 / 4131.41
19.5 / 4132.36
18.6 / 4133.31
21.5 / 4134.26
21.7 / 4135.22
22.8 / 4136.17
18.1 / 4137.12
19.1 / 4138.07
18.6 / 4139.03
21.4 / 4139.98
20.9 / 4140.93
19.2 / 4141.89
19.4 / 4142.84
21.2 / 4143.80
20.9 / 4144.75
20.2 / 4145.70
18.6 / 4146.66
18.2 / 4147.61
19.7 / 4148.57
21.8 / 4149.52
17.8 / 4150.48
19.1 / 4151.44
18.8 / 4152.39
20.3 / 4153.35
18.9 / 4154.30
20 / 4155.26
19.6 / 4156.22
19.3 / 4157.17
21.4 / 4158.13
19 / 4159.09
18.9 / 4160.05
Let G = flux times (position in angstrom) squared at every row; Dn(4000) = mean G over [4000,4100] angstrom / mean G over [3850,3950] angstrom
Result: 1.47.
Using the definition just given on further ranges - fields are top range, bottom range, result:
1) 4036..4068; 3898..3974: 1.54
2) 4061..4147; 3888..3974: 1.47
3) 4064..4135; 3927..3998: 1.40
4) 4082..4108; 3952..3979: 1.49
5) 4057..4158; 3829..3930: 1.49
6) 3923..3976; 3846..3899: 0.92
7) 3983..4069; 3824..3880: 1.63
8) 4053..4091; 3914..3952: 1.50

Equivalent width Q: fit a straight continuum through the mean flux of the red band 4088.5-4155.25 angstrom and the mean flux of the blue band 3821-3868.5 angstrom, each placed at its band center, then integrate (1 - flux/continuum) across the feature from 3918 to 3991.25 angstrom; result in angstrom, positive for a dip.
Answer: 6.2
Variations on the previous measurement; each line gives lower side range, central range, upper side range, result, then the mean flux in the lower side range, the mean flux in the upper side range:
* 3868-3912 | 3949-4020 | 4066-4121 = -0.8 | 14.2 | 17.8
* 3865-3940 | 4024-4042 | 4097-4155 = -4.2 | 14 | 18.1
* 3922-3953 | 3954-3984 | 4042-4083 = 5.9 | 13.5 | 19.8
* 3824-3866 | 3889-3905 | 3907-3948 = -1.0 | 12.5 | 14.2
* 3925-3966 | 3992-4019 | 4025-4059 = -3.1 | 13.3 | 20.2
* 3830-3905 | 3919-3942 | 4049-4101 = 3.6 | 13.4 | 18.9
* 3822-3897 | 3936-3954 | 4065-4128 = -0.4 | 12.9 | 17.9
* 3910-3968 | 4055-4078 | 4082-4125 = -4.6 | 13.9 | 17.2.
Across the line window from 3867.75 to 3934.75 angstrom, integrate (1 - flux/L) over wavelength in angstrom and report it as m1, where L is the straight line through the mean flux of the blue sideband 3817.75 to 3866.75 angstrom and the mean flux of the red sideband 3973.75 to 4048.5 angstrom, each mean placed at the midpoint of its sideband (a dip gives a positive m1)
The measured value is 3.2 angstrom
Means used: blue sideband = 12.7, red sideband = 19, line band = 14.2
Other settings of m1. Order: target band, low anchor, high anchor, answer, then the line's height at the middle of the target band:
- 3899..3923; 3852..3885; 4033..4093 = -0.40 angstrom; 15.8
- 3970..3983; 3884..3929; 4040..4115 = 3.10 angstrom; 16.3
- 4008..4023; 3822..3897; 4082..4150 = -4.21 angstrom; 16.1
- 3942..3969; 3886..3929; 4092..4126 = 2.78 angstrom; 15.4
